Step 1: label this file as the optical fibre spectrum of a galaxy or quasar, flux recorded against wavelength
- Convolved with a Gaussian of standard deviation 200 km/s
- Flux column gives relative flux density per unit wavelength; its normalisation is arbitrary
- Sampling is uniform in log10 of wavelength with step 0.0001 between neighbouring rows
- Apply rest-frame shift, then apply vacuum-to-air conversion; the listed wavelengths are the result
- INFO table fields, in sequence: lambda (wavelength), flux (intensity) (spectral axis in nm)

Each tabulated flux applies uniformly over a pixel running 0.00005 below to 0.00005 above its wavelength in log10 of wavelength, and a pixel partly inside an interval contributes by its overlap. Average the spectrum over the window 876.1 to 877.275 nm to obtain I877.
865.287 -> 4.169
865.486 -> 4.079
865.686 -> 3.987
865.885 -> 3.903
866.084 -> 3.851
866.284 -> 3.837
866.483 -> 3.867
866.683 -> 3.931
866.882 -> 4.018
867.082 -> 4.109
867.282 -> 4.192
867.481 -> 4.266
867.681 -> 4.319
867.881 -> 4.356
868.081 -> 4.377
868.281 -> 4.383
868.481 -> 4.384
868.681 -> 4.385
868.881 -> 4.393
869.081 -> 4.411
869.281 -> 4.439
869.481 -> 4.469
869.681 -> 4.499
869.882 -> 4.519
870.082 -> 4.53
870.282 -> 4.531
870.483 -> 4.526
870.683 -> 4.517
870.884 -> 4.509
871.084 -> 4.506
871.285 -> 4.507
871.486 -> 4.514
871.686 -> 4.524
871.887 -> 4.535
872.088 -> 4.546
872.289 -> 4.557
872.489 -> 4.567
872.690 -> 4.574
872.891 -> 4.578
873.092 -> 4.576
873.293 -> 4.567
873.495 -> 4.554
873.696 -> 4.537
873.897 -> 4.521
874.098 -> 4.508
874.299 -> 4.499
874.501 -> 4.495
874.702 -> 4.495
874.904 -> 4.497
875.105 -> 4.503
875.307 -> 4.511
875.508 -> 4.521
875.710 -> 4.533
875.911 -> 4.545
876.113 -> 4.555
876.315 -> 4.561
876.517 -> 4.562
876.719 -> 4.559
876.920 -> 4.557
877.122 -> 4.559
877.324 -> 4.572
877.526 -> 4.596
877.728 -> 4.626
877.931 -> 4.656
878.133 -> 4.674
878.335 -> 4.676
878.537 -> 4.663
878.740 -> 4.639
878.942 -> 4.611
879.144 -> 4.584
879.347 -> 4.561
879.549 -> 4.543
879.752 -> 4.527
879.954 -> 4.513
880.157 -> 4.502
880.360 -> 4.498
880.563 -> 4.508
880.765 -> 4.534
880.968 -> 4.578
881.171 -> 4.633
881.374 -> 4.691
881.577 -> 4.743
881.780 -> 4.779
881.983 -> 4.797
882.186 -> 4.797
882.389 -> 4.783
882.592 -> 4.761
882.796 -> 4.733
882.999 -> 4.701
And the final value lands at 4.56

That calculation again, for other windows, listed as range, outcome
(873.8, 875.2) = 4.5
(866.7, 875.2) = 4.45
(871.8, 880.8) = 4.56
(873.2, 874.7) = 4.52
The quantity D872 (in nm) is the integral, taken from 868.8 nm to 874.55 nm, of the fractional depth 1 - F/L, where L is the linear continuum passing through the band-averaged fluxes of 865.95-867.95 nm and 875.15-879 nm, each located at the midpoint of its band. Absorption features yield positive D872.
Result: -0.28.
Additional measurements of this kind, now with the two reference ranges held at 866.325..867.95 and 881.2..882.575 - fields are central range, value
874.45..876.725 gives -0.021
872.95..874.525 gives -0.047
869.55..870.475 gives -0.060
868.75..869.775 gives -0.056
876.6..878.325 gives -0.014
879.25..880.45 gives 0.038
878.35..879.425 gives 0.002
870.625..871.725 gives -0.056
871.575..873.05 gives -0.072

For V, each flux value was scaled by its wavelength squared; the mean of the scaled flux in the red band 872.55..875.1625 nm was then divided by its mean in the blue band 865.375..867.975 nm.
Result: 1.14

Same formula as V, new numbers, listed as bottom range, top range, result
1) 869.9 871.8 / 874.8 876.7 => 1.01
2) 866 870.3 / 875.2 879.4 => 1.10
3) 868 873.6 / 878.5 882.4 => 1.05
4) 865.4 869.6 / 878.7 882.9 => 1.14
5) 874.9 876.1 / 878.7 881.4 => 1.02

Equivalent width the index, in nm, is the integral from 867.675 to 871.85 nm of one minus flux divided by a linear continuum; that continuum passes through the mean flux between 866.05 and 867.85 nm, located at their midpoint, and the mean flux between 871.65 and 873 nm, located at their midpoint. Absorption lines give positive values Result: -0.14 nm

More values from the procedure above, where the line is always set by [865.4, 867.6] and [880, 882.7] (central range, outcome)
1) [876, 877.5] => -0.04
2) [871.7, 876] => -0.21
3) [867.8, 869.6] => -0.13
